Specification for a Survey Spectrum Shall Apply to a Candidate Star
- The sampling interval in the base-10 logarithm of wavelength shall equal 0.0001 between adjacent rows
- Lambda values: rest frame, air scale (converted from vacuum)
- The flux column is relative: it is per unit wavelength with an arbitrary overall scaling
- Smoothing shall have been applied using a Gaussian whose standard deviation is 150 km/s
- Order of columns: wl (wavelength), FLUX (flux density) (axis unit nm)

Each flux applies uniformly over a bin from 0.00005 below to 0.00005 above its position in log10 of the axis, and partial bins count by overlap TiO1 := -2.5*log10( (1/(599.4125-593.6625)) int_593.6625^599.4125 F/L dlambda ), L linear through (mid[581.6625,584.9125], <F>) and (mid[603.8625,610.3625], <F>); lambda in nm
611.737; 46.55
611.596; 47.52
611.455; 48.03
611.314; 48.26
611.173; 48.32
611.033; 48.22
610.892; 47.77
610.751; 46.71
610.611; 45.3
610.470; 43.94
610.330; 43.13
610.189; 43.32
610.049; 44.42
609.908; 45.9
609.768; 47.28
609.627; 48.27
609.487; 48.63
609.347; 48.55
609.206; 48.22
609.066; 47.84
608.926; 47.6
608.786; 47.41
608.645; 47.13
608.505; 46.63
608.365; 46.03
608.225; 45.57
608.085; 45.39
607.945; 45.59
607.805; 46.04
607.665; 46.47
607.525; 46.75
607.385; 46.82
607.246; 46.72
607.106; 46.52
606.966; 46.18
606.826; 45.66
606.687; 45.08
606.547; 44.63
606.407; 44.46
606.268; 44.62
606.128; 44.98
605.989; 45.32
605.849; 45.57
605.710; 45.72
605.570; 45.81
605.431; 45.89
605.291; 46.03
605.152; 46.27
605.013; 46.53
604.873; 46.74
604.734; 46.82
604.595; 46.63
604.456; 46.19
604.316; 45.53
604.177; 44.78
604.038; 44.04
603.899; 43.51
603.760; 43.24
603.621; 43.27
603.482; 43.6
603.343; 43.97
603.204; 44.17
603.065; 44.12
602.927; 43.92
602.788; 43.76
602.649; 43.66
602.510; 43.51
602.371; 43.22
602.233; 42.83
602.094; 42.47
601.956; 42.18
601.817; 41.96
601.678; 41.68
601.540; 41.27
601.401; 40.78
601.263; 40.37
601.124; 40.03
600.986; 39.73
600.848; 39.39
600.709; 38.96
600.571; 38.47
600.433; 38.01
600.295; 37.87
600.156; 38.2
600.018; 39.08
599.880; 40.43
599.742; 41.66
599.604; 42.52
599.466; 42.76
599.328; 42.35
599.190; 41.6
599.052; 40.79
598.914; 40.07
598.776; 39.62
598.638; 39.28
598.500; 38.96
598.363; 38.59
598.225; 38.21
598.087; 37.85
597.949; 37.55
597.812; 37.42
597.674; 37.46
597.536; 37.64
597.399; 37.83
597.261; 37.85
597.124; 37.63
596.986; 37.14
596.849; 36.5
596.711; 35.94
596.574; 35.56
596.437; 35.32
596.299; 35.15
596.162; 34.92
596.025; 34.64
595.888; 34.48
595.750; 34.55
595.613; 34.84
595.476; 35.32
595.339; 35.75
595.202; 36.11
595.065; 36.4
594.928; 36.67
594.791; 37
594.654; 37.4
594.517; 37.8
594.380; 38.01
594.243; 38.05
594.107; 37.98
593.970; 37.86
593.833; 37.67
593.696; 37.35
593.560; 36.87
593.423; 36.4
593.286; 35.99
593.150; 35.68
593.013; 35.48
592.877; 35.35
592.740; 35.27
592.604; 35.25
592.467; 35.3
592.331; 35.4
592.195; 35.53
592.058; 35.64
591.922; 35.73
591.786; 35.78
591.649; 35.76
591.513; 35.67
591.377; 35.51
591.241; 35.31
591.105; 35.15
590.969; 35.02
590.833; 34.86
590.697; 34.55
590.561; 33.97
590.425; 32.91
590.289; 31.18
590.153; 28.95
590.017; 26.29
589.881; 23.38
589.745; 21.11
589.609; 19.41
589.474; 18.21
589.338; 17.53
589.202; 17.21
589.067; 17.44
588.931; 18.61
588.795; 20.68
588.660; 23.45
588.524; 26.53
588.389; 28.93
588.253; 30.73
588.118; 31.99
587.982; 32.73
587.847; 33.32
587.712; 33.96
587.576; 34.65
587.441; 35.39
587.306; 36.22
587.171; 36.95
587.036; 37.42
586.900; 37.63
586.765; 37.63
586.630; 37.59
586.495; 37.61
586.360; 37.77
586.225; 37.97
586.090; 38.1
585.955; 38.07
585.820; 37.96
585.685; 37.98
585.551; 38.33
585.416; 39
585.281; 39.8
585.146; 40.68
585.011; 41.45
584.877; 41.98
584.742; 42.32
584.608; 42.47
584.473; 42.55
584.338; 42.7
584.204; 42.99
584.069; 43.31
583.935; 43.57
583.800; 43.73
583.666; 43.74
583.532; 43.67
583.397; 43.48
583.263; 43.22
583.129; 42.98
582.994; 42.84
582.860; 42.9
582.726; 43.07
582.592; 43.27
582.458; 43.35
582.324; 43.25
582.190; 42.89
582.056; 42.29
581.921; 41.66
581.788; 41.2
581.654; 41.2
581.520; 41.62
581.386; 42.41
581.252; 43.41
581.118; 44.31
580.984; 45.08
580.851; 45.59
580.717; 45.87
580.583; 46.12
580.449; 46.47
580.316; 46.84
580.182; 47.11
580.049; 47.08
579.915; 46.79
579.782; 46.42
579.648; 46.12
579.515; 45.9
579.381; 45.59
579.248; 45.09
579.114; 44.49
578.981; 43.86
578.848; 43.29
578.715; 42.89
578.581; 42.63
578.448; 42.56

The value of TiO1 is 0.19 mag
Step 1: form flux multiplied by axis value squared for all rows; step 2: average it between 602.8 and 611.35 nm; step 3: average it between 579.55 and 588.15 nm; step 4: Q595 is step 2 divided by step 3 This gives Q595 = 1.20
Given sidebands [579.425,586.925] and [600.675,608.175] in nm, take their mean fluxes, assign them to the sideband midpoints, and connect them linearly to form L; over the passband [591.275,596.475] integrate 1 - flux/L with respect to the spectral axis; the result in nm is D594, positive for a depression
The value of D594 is 0.878 nm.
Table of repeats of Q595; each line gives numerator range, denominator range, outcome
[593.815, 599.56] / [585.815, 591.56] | 1.25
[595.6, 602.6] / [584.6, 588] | 1.08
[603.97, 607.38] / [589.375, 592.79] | 1.50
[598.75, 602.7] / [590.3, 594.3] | 1.18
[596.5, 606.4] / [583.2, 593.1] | 1.26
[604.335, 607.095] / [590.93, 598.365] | 1.31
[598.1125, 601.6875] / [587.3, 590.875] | 1.52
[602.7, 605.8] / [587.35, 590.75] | 1.76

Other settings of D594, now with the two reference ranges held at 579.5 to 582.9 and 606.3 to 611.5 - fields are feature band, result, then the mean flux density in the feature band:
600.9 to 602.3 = 0.14 nm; 41.3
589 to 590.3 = 0.67 nm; 21.7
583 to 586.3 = 0.24 nm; 41.3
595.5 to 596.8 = 0.30 nm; 35.1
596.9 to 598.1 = 0.21 nm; 37.6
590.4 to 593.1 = 0.59 nm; 35.2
